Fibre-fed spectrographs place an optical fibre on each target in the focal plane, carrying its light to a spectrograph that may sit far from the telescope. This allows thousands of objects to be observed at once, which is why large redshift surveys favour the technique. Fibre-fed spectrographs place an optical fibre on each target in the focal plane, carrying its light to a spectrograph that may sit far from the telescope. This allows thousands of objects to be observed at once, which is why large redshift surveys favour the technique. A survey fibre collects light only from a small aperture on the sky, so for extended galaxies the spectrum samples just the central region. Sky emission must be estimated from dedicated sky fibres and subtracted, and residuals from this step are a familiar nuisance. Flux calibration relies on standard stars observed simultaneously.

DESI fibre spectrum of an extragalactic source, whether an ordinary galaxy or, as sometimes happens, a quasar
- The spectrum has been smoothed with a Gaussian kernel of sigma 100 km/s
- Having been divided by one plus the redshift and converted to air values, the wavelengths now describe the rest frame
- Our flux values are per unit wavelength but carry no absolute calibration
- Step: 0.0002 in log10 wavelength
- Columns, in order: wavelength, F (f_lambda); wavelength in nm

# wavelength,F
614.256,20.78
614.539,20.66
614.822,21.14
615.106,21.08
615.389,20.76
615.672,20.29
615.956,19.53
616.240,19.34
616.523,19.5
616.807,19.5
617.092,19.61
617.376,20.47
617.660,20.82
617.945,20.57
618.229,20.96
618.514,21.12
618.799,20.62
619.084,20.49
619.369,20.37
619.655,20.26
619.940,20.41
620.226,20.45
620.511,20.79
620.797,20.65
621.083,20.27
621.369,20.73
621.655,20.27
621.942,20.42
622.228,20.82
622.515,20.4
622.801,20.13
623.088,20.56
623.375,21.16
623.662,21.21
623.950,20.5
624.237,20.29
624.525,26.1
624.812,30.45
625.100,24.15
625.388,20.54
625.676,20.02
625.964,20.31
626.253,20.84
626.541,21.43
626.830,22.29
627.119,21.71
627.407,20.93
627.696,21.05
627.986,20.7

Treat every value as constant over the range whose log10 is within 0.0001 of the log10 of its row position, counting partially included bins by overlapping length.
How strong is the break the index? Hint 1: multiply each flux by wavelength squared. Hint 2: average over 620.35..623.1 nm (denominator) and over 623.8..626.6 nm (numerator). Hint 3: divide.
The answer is 1.1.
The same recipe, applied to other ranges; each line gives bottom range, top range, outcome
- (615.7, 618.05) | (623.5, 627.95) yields 1.14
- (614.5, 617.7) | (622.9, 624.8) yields 1.13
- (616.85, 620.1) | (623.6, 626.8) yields 1.12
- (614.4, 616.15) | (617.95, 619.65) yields 1.02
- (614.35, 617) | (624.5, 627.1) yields 1.16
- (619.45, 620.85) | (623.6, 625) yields 1.18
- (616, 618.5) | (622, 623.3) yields 1.04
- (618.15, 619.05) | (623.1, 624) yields 1.02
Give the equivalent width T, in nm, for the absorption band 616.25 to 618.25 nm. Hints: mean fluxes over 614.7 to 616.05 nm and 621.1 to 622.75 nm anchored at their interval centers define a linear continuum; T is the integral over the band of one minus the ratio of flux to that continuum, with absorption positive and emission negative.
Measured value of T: 0.04 nm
